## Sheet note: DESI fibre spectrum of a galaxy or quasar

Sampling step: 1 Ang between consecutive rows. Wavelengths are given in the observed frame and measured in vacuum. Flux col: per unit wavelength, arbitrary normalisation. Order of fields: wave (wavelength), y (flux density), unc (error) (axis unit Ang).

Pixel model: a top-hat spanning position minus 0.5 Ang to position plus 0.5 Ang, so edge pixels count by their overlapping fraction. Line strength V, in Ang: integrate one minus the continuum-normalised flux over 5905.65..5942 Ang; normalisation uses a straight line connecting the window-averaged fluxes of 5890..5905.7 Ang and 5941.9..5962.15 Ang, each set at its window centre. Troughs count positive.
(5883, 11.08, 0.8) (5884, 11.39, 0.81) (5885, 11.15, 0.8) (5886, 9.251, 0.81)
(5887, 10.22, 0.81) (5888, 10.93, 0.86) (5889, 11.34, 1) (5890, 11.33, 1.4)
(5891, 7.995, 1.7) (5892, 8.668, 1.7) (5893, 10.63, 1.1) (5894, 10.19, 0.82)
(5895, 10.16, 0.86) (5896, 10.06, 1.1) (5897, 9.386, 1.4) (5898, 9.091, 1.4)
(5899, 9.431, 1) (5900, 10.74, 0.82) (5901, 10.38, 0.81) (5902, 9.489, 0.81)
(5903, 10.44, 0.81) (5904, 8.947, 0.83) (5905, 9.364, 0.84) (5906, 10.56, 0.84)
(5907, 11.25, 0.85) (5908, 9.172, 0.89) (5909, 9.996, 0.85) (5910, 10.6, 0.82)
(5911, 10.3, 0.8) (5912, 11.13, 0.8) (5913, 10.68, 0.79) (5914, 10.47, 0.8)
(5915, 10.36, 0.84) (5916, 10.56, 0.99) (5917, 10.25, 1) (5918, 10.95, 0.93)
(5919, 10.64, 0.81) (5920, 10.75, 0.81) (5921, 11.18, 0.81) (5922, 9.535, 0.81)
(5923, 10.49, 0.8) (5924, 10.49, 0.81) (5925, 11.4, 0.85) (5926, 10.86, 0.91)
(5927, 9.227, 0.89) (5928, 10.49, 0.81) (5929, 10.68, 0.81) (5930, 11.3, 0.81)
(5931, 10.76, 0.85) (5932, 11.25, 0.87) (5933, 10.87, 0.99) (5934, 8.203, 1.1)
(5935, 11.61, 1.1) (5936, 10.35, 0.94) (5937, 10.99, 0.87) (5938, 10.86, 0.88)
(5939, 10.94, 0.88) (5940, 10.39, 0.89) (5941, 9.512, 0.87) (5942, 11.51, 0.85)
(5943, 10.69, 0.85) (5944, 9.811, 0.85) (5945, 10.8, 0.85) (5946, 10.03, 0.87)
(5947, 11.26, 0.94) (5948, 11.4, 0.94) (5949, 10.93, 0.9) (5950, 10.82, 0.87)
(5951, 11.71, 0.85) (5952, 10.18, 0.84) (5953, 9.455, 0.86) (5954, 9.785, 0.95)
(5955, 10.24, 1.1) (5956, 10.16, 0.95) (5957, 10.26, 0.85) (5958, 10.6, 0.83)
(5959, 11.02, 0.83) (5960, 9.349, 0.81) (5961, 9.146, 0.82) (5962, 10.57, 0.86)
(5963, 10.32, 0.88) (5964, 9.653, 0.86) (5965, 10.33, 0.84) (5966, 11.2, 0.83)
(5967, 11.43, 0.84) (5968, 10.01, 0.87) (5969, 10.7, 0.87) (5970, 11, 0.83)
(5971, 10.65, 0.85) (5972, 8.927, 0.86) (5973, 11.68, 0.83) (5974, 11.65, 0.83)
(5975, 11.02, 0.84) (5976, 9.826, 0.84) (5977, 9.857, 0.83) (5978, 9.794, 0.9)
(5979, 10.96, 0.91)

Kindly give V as -1.7 Ang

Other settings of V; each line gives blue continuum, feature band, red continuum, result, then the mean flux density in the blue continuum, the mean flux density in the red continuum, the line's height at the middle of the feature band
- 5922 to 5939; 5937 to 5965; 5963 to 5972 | 0.3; 10.6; 10.5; 10.5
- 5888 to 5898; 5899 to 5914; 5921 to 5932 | 0.0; 9.98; 10.6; 10.2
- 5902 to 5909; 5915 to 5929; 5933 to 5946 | -0.5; 9.93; 10.5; 10.2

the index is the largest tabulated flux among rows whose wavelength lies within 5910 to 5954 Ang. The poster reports 11.71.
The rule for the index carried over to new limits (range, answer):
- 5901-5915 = 11.25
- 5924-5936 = 11.61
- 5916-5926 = 11.4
